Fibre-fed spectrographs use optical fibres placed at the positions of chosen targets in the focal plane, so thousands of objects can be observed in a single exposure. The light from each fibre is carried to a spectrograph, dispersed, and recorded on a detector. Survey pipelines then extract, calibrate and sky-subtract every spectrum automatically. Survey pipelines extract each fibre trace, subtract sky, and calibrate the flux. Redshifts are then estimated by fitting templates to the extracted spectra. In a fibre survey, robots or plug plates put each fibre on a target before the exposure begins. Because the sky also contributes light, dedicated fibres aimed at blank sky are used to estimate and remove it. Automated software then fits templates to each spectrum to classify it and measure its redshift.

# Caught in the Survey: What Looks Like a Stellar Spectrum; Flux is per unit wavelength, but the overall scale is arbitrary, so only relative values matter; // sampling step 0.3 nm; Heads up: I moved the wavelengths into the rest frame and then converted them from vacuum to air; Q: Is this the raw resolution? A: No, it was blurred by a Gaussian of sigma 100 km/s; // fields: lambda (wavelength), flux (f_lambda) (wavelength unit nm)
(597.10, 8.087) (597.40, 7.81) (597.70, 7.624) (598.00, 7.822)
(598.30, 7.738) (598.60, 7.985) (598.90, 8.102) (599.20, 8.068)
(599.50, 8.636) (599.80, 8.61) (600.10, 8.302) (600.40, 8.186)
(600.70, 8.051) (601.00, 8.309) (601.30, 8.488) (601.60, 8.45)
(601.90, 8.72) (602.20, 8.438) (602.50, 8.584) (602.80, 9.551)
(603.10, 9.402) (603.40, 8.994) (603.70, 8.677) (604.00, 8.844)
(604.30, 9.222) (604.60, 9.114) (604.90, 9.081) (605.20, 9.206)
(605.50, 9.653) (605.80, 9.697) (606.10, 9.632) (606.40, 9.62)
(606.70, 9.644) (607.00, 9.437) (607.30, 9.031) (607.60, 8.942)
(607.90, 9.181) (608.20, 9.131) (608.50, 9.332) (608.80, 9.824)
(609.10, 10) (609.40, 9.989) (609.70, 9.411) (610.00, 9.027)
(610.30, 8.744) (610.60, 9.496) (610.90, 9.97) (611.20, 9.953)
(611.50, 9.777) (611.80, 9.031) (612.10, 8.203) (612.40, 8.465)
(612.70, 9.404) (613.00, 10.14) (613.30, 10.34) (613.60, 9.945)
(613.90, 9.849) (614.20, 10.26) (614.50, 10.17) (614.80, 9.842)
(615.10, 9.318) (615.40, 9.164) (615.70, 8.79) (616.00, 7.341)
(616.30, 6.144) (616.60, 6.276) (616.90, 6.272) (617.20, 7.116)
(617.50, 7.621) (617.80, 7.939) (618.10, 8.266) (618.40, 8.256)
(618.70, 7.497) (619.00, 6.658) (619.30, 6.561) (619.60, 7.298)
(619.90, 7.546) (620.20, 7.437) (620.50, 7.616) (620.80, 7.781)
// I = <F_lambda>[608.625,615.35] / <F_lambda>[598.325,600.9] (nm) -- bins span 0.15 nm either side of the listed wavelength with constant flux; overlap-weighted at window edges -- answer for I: 1.2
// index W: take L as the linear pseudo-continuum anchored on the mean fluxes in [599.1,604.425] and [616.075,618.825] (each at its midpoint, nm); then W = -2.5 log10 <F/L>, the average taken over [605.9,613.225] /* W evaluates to -0.182 mag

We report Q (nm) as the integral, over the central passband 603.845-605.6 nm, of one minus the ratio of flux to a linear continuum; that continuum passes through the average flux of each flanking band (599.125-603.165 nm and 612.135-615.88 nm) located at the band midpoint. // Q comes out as -0.07 nm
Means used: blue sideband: 8.55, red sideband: 9.58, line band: 9.17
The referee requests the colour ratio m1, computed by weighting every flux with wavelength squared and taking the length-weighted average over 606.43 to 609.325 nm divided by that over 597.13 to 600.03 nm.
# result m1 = 1.21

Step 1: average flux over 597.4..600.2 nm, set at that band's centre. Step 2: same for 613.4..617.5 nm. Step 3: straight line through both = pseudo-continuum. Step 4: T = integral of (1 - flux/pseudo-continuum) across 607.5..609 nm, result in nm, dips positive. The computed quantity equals -0.18 nm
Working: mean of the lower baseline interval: 8.08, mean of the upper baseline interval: 8.49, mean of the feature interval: 9.32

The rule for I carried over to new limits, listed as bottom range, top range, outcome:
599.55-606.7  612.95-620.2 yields 0.92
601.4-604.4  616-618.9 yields 0.82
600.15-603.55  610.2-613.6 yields 1.09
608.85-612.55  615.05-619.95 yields 0.80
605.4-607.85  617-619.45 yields 0.79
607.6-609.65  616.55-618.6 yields 0.78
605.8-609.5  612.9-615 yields 1.06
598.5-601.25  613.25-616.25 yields 1.13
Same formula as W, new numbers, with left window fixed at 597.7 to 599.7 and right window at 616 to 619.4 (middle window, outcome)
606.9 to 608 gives -0.19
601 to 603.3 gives -0.12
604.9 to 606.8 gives -0.23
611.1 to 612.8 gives -0.22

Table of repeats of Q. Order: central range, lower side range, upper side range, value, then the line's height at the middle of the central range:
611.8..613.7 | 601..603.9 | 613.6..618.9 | -0.22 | 8.41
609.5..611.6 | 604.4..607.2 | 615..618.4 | -0.20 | 8.67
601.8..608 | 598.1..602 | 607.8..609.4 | -0.13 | 9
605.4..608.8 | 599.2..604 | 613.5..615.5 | -0.11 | 9.12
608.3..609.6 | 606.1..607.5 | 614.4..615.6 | -0.04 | 9.47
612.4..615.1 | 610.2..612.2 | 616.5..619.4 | -0.41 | 8.57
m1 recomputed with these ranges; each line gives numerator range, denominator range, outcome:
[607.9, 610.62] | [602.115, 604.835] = 1.07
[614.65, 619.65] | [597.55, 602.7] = 0.98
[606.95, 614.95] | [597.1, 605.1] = 1.16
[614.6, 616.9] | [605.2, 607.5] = 0.87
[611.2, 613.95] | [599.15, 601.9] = 1.18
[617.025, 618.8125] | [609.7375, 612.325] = 0.86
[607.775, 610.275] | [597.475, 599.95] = 1.21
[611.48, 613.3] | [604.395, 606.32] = 1.00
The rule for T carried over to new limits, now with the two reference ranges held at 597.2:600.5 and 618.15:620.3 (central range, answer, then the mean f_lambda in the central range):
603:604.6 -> -0.227 nm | 9.02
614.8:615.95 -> -0.236 nm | 9.04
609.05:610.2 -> -0.274 nm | 9.54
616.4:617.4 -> 0.115 nm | 6.59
